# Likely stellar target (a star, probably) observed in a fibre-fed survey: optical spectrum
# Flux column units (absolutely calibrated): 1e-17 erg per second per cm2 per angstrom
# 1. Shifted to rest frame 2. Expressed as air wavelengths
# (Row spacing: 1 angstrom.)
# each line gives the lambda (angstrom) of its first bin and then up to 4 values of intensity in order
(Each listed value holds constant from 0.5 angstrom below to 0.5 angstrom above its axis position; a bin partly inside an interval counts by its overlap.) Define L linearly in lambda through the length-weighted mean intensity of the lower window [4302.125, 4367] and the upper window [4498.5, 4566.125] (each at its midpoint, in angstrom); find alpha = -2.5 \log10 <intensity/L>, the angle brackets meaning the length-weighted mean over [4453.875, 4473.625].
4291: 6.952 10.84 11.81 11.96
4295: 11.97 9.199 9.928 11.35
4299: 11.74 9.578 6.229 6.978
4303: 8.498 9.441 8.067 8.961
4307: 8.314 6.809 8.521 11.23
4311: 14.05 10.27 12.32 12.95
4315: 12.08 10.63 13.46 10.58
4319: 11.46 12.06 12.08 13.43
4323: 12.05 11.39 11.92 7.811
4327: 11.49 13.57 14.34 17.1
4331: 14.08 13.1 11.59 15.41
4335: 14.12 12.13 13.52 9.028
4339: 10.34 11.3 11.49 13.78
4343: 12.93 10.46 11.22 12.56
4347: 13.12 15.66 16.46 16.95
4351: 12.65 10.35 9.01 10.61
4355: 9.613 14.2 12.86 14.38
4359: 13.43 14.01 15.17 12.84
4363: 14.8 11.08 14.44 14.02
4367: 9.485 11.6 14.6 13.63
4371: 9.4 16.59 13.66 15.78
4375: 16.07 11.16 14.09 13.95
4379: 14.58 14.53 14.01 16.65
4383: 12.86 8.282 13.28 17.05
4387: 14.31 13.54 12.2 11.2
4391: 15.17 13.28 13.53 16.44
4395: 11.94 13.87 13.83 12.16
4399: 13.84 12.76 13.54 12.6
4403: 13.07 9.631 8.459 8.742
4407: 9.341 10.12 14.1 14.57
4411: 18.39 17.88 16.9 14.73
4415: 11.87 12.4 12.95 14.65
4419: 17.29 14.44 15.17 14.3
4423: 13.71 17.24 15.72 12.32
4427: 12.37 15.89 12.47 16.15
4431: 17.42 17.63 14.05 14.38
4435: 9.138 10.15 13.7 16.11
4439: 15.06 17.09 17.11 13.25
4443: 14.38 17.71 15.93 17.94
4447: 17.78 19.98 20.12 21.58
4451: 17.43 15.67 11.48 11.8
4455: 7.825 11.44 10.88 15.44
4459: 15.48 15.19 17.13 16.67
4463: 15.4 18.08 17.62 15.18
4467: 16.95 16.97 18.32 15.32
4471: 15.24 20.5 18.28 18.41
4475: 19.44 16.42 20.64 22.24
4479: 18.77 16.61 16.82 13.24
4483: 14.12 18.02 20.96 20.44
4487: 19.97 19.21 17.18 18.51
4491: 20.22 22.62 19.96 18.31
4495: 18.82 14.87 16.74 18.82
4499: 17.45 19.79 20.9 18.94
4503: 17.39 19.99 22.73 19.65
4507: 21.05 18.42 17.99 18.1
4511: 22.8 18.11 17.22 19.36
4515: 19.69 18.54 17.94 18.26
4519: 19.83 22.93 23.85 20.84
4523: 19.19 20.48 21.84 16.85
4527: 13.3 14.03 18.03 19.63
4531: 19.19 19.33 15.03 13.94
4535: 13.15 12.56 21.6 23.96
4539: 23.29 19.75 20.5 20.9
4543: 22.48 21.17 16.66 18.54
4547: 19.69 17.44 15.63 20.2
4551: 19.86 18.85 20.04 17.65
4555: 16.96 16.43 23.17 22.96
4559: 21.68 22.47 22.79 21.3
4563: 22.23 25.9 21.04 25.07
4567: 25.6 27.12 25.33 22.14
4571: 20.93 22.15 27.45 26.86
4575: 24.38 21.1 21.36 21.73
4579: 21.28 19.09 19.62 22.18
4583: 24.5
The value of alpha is 0.09 mag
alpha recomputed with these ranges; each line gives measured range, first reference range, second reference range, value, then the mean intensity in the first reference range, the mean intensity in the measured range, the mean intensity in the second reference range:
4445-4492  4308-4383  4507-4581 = 0.02 mag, 12.8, 17.1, 20.2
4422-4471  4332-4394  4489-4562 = 0.06 mag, 13.1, 15.3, 19.2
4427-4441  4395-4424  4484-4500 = 0.04 mag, 13.4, 14.6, 18.9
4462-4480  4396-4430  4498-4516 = -0.04 mag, 13.6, 17.8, 19.3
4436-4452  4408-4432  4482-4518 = -0.04 mag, 14.9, 16.8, 18.9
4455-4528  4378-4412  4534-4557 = -0.08 mag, 13.2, 18.2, 19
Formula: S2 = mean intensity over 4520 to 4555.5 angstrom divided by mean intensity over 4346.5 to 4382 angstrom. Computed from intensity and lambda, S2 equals 1.40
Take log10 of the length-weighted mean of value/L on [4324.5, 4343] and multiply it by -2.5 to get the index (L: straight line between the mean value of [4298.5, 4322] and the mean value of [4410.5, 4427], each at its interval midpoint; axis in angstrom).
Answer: -0.11 mag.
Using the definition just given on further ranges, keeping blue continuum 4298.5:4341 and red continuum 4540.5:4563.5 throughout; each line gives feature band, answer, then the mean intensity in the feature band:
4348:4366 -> -0.04 mag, 13.2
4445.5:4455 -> -0.03 mag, 16.6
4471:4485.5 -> -0.05 mag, 18.1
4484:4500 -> -0.07 mag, 18.9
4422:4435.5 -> 0.06 mag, 14.5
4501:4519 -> -0.05 mag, 19.3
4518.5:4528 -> -0.04 mag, 19.6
